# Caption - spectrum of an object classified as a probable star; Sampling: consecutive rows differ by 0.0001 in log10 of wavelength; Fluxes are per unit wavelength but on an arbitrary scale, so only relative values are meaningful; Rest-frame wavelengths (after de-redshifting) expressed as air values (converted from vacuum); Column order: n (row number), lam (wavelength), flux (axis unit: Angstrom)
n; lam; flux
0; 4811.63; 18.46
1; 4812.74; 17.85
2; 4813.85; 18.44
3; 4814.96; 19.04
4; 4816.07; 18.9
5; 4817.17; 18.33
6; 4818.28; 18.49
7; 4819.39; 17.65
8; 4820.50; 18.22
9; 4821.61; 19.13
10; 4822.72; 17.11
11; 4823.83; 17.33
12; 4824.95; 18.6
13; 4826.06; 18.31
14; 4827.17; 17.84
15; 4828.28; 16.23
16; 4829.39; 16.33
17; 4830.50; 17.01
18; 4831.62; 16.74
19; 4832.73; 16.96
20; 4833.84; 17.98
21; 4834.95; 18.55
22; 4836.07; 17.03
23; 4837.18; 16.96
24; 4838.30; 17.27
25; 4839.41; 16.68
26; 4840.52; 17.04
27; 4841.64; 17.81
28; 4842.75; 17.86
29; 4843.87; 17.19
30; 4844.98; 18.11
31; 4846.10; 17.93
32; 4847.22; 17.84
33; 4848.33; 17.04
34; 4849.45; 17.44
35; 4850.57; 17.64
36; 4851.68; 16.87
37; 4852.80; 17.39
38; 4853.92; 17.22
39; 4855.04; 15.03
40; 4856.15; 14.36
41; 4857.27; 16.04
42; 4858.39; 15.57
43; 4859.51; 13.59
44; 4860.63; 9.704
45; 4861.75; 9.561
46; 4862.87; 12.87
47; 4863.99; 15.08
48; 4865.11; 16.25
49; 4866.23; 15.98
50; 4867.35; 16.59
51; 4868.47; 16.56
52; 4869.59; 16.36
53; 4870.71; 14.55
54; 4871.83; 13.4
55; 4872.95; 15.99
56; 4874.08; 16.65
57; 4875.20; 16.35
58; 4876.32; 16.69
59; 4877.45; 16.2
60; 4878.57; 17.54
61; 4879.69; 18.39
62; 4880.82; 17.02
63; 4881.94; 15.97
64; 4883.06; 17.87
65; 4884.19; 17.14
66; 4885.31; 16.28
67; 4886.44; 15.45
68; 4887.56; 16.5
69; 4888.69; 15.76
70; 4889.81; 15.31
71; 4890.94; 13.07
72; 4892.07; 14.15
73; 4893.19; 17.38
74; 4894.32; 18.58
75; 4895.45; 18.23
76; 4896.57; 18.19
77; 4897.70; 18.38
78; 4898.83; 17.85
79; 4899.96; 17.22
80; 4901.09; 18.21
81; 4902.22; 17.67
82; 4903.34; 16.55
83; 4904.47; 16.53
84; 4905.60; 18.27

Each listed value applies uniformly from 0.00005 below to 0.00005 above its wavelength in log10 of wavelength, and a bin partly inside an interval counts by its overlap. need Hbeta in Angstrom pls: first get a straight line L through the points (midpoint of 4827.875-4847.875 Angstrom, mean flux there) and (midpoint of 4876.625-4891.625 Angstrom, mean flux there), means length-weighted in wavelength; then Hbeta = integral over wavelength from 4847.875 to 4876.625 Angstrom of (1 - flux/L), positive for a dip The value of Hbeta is 2.4 Angstrom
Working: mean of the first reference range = 17.3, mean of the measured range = 15.4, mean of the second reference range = 16.3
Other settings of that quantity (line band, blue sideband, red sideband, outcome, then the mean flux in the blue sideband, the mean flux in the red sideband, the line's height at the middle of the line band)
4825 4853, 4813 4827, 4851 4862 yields -1.7 Angstrom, 18.3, 14.7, 16.4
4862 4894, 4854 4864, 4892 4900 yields -0.5 Angstrom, 13.6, 17.7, 15.7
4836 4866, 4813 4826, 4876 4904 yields 2.8 Angstrom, 18.3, 16.9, 17.6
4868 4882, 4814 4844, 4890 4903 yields 0.8 Angstrom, 17.7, 17.1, 17.3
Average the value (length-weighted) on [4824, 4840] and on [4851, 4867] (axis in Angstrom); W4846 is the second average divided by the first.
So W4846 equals 0.85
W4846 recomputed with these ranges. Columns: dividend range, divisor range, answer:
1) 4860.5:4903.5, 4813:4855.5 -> 0.92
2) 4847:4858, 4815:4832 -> 0.94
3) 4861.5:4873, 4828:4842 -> 0.87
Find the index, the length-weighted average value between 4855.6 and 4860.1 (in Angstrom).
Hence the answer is 14.8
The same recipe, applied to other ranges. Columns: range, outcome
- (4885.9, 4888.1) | 16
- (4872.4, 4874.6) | 16.3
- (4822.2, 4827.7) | 17.8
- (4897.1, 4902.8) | 17.9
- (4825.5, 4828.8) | 17.5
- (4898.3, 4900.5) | 17.5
